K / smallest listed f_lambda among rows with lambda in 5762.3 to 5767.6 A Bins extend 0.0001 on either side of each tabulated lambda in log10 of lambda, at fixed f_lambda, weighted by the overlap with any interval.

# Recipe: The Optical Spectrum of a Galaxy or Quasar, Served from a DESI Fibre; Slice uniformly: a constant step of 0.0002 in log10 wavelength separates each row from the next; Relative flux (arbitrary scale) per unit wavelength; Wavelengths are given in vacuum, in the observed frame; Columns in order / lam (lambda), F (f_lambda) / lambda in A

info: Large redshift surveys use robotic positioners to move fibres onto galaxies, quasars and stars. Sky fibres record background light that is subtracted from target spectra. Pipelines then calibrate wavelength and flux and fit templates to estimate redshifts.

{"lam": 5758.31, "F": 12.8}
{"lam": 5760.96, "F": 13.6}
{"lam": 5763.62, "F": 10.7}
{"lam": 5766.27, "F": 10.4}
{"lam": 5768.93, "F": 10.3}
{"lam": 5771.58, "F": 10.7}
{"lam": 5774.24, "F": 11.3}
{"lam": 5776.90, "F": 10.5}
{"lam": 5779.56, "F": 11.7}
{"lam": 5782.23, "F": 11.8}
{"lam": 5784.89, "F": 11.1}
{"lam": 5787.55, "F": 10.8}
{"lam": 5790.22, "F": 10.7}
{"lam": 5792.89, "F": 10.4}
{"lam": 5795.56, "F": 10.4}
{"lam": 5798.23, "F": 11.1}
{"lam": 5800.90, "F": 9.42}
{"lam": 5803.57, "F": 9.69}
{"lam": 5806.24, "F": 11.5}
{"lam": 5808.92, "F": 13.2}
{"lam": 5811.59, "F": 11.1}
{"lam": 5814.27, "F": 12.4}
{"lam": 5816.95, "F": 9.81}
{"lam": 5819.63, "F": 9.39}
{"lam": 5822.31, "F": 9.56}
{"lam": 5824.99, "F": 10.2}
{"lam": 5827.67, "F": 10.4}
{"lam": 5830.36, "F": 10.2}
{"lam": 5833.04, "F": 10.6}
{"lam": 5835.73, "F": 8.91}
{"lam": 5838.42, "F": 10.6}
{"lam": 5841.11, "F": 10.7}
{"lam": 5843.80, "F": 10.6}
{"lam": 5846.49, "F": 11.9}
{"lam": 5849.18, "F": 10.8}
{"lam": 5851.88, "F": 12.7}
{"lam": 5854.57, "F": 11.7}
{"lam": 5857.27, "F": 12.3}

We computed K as 10.4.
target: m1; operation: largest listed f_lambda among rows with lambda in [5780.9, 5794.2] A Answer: 11.8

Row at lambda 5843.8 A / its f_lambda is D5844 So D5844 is 10.6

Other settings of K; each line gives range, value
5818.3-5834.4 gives 9.39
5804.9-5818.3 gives 9.81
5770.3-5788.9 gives 10.5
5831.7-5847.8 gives 8.91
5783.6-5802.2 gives 9.42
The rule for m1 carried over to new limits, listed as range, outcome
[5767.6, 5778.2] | 11.3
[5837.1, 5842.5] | 10.7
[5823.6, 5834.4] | 10.6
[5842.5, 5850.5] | 11.9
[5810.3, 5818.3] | 12.4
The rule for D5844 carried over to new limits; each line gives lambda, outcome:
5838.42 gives 10.6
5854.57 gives 11.7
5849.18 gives 10.8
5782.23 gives 11.8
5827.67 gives 10.4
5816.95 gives 9.81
